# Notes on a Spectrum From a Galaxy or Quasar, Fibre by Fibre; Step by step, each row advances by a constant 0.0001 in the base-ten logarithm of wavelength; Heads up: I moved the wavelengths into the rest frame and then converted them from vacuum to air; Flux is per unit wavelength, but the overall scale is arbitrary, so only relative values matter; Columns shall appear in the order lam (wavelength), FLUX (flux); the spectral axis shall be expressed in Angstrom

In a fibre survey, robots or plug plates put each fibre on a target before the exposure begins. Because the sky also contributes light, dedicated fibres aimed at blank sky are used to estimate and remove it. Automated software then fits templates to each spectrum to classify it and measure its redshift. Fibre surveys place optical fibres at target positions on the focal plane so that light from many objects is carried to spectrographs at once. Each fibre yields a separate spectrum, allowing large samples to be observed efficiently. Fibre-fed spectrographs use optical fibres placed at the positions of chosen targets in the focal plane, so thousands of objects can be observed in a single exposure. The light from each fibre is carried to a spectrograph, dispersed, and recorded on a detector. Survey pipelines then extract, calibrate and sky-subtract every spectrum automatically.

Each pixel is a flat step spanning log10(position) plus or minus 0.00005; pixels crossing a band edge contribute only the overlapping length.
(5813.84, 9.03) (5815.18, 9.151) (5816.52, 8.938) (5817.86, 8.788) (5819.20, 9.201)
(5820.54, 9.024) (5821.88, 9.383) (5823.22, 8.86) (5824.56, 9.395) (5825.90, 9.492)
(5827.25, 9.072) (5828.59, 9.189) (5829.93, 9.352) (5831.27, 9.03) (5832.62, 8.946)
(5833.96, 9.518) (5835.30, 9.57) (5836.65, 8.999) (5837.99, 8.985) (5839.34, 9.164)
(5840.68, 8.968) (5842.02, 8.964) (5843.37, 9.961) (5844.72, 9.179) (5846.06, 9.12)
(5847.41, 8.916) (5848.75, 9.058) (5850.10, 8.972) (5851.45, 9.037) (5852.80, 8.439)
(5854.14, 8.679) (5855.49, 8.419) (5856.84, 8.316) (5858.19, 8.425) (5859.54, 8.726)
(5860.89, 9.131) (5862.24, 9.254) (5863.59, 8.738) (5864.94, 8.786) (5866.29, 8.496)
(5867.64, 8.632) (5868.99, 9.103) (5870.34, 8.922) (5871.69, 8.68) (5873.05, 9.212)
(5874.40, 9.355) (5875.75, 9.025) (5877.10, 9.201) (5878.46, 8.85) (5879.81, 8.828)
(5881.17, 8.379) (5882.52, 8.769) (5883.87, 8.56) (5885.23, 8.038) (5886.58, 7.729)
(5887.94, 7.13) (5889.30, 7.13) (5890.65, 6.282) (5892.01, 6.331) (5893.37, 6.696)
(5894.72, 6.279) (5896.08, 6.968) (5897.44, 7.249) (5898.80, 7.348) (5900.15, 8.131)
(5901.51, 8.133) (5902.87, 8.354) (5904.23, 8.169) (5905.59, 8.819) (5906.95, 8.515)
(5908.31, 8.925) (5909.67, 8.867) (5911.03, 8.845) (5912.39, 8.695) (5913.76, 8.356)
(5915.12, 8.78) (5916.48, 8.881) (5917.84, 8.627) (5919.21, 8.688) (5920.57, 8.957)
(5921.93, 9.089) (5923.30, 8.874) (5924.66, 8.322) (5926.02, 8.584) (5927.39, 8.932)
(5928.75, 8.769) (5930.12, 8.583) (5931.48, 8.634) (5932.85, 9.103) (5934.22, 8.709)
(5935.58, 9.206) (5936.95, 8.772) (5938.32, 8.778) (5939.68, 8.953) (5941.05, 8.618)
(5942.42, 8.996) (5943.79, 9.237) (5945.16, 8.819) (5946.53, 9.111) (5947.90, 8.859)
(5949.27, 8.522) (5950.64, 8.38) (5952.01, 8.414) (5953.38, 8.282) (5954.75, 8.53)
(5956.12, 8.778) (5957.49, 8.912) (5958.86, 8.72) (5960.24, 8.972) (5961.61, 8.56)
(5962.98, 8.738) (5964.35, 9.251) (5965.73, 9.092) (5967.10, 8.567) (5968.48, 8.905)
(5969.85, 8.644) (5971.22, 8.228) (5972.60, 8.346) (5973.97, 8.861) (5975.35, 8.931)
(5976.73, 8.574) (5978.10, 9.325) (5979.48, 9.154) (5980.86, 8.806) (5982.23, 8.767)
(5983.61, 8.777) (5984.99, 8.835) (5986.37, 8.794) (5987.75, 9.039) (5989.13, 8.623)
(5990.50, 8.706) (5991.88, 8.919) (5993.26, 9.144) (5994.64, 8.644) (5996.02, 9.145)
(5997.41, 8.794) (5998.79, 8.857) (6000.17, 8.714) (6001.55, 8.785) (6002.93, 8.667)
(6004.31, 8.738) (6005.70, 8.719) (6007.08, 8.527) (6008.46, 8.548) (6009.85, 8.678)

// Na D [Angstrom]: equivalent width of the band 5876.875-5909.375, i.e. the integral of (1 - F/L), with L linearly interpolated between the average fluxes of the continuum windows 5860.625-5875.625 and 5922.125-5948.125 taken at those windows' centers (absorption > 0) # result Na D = 3.8 Angstrom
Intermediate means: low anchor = 8.94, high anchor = 8.84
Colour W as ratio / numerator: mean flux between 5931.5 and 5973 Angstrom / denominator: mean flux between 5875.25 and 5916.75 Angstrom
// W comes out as 1.09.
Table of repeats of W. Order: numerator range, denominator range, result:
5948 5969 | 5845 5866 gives 0.99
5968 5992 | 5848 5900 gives 1.06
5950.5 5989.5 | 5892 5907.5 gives 1.15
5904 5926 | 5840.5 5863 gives 0.98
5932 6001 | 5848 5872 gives 1.00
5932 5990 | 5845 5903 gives 1.06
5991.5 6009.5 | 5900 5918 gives 1.02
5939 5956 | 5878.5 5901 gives 1.16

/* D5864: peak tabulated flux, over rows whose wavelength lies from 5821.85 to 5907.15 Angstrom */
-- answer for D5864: 9.961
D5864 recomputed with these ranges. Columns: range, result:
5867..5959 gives 9.355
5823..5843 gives 9.57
